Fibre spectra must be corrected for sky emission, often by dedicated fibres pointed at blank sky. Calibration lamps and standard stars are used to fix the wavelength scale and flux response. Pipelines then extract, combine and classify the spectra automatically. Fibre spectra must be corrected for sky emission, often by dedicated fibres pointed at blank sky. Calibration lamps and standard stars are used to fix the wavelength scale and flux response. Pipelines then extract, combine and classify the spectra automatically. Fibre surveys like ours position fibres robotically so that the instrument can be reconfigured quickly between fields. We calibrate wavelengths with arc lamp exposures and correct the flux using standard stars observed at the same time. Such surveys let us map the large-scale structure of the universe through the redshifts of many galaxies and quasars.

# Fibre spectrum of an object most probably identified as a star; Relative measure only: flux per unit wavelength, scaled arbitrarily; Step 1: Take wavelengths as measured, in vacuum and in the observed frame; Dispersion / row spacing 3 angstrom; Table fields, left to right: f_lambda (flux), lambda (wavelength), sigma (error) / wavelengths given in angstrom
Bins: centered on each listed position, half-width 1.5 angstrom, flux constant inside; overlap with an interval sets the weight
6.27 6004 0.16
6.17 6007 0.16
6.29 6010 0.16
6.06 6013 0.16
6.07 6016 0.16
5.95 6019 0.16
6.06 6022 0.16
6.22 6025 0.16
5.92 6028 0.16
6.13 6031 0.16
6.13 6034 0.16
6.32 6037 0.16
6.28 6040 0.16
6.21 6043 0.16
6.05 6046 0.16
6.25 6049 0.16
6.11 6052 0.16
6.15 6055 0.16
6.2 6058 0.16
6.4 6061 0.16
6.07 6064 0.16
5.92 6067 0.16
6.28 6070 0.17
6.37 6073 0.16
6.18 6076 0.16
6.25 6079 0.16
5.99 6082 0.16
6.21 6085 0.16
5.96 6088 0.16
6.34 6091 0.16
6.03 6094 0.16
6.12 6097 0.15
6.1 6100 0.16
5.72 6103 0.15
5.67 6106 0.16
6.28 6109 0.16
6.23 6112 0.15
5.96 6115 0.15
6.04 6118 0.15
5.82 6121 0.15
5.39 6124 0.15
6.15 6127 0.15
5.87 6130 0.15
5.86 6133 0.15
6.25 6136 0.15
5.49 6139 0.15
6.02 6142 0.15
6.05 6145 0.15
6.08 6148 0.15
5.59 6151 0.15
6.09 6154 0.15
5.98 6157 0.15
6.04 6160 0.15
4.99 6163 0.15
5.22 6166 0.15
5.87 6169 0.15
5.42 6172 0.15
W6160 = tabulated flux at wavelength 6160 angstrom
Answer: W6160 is 6.04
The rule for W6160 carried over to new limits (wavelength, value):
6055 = 6.15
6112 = 6.23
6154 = 6.09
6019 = 5.95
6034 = 6.13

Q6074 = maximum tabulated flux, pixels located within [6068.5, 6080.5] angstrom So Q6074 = 6.37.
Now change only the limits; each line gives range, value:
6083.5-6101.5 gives 6.34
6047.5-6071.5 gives 6.4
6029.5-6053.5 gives 6.32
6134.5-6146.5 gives 6.25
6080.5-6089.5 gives 6.21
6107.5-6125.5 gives 6.28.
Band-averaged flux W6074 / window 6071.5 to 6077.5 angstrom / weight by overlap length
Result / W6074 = 6.27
